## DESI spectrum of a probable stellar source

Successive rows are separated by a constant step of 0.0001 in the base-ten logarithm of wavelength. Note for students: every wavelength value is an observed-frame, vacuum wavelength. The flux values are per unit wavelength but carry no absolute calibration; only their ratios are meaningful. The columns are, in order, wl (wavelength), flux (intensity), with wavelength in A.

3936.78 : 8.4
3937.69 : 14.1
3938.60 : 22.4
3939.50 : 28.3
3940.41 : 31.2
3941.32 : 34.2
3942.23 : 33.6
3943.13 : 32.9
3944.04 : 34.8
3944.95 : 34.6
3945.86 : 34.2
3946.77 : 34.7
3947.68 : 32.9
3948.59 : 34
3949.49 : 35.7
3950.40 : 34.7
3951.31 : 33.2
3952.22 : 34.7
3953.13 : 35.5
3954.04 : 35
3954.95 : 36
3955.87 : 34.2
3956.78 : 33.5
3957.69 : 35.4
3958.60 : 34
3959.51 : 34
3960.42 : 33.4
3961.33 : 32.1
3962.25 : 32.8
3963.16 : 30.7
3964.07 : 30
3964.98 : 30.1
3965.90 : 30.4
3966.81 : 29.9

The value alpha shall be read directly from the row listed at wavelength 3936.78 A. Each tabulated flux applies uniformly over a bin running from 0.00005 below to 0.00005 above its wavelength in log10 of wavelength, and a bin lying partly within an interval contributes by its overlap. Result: 8.4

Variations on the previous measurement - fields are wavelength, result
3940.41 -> 31.2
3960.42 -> 33.4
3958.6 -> 34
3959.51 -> 34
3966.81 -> 29.9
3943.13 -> 32.9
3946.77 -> 34.7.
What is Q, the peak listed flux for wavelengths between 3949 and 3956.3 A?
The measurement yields 36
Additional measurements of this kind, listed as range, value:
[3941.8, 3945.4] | 34.8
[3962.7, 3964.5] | 30.7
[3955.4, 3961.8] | 35.4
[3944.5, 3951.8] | 35.7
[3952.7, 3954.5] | 35.5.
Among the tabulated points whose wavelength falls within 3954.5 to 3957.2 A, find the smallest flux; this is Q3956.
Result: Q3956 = 33.5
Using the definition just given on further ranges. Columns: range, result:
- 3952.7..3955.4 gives 35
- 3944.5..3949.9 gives 32.9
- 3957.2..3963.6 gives 30.7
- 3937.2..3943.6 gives 14.1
